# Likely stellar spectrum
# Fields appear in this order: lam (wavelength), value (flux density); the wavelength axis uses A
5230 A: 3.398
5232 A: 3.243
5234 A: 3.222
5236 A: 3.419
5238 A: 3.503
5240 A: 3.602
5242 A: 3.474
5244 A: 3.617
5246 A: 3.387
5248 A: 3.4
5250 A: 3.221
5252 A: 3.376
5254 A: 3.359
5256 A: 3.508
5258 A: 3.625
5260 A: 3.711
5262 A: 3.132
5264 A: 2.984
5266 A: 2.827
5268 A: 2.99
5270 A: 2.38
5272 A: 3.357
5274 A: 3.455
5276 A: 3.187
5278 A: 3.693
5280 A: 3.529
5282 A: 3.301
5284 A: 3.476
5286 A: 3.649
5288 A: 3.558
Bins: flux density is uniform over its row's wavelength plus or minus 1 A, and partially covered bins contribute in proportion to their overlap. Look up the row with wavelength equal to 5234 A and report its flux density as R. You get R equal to 3.222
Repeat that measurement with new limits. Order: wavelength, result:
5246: 3.387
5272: 3.357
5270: 2.38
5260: 3.711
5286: 3.649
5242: 3.474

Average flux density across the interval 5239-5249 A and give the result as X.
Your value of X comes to 3.5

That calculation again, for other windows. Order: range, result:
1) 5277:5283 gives 3.51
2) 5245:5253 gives 3.35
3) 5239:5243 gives 3.54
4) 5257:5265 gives 3.36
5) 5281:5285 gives 3.39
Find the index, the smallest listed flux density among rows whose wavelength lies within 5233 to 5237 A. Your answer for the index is 3.222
